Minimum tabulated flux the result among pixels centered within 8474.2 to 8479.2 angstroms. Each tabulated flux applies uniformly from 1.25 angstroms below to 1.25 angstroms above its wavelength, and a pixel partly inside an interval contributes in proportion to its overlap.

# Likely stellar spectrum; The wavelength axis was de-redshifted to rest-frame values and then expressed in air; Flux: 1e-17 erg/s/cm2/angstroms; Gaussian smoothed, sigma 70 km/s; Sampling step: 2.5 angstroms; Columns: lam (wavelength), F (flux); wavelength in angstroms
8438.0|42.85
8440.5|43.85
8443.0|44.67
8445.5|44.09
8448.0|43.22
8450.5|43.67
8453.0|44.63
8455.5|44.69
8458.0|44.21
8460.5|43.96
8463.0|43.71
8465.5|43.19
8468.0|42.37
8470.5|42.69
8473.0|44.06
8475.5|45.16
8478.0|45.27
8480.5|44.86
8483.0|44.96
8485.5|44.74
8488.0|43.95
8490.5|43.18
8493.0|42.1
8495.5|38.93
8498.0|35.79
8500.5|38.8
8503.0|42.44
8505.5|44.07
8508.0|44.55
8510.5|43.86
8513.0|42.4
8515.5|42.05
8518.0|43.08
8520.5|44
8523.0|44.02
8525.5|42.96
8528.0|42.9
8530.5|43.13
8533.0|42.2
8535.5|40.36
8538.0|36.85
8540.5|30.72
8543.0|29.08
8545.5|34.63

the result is 45.16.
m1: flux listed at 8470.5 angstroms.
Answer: 42.69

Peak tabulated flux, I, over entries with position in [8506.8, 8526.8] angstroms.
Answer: 44.55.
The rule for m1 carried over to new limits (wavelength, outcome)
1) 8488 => 43.95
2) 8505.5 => 44.07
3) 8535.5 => 40.36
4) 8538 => 36.85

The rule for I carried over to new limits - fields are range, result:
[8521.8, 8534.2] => 44.02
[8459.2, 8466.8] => 43.96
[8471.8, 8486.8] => 45.27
